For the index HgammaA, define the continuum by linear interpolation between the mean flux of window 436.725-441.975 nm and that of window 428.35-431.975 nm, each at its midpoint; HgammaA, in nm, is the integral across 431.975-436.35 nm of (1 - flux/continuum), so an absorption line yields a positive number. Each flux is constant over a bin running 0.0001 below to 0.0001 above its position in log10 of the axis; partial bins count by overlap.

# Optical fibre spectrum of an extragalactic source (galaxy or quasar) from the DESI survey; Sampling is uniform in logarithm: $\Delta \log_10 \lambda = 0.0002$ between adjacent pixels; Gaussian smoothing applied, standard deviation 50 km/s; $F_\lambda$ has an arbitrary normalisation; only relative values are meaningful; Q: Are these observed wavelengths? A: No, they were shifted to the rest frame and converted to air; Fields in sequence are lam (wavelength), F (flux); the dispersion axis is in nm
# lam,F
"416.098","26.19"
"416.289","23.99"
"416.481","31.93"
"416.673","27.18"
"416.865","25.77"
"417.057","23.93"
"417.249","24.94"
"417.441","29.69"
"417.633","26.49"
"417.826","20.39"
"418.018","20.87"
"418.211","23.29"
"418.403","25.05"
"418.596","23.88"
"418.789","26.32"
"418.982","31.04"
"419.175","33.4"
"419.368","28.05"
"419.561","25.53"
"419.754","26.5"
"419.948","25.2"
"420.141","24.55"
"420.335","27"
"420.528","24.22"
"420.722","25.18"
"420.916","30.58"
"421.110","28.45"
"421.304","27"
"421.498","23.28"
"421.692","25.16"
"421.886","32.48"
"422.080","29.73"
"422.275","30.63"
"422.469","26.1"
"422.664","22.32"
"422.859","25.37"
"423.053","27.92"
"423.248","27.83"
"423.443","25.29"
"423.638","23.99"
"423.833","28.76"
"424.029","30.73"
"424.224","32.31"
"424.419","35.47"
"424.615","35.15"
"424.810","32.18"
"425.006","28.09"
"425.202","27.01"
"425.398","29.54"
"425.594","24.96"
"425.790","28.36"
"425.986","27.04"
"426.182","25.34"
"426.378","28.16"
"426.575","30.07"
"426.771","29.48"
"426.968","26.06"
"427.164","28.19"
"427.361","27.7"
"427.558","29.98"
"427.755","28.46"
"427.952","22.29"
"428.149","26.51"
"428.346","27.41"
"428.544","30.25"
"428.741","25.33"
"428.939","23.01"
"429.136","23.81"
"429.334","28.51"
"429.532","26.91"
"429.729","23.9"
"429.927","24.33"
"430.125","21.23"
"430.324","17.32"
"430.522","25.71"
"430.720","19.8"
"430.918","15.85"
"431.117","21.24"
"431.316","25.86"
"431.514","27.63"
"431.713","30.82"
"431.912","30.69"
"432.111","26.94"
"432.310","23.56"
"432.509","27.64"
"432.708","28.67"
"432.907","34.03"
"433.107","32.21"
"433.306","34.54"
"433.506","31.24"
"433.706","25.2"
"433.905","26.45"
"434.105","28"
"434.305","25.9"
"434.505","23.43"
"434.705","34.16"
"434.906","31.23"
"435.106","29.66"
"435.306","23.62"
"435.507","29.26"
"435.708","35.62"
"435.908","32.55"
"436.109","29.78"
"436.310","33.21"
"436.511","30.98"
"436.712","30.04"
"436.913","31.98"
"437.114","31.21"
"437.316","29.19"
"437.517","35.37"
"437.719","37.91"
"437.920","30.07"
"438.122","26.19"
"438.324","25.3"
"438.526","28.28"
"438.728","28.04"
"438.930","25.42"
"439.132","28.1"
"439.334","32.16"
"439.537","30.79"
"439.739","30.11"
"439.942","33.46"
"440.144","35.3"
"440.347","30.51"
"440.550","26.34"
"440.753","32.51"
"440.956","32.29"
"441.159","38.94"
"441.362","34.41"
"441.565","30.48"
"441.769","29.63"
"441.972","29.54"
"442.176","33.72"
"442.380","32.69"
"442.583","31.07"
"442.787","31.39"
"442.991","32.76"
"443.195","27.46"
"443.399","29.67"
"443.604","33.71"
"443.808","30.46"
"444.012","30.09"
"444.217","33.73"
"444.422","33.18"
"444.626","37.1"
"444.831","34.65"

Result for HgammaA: -0.32 nm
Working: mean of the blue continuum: 24.6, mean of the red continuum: 30.9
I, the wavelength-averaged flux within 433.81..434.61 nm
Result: 26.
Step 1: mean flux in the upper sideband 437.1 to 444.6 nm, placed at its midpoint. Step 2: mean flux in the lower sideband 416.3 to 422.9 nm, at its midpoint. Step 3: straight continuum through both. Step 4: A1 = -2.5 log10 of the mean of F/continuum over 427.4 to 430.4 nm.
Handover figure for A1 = 0.13 mag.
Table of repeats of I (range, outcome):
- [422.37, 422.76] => 24.3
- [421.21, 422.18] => 27.5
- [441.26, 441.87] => 31.5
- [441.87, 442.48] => 32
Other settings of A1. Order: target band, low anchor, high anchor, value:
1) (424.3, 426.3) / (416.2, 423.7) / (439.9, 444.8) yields -0.059 mag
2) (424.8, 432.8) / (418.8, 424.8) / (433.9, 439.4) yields 0.106 mag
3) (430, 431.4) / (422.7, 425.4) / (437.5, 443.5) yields 0.382 mag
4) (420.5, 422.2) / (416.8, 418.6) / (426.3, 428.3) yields -0.075 mag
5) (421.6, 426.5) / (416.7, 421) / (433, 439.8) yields -0.049 mag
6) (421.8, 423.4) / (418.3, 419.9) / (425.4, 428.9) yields -0.012 mag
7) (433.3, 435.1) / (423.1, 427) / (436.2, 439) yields 0.046 mag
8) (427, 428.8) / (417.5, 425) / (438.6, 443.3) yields 0.050 mag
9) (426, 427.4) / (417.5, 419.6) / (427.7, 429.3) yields -0.077 mag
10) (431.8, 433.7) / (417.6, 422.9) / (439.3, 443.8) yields -0.007 mag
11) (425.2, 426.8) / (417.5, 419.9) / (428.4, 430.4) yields -0.112 mag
